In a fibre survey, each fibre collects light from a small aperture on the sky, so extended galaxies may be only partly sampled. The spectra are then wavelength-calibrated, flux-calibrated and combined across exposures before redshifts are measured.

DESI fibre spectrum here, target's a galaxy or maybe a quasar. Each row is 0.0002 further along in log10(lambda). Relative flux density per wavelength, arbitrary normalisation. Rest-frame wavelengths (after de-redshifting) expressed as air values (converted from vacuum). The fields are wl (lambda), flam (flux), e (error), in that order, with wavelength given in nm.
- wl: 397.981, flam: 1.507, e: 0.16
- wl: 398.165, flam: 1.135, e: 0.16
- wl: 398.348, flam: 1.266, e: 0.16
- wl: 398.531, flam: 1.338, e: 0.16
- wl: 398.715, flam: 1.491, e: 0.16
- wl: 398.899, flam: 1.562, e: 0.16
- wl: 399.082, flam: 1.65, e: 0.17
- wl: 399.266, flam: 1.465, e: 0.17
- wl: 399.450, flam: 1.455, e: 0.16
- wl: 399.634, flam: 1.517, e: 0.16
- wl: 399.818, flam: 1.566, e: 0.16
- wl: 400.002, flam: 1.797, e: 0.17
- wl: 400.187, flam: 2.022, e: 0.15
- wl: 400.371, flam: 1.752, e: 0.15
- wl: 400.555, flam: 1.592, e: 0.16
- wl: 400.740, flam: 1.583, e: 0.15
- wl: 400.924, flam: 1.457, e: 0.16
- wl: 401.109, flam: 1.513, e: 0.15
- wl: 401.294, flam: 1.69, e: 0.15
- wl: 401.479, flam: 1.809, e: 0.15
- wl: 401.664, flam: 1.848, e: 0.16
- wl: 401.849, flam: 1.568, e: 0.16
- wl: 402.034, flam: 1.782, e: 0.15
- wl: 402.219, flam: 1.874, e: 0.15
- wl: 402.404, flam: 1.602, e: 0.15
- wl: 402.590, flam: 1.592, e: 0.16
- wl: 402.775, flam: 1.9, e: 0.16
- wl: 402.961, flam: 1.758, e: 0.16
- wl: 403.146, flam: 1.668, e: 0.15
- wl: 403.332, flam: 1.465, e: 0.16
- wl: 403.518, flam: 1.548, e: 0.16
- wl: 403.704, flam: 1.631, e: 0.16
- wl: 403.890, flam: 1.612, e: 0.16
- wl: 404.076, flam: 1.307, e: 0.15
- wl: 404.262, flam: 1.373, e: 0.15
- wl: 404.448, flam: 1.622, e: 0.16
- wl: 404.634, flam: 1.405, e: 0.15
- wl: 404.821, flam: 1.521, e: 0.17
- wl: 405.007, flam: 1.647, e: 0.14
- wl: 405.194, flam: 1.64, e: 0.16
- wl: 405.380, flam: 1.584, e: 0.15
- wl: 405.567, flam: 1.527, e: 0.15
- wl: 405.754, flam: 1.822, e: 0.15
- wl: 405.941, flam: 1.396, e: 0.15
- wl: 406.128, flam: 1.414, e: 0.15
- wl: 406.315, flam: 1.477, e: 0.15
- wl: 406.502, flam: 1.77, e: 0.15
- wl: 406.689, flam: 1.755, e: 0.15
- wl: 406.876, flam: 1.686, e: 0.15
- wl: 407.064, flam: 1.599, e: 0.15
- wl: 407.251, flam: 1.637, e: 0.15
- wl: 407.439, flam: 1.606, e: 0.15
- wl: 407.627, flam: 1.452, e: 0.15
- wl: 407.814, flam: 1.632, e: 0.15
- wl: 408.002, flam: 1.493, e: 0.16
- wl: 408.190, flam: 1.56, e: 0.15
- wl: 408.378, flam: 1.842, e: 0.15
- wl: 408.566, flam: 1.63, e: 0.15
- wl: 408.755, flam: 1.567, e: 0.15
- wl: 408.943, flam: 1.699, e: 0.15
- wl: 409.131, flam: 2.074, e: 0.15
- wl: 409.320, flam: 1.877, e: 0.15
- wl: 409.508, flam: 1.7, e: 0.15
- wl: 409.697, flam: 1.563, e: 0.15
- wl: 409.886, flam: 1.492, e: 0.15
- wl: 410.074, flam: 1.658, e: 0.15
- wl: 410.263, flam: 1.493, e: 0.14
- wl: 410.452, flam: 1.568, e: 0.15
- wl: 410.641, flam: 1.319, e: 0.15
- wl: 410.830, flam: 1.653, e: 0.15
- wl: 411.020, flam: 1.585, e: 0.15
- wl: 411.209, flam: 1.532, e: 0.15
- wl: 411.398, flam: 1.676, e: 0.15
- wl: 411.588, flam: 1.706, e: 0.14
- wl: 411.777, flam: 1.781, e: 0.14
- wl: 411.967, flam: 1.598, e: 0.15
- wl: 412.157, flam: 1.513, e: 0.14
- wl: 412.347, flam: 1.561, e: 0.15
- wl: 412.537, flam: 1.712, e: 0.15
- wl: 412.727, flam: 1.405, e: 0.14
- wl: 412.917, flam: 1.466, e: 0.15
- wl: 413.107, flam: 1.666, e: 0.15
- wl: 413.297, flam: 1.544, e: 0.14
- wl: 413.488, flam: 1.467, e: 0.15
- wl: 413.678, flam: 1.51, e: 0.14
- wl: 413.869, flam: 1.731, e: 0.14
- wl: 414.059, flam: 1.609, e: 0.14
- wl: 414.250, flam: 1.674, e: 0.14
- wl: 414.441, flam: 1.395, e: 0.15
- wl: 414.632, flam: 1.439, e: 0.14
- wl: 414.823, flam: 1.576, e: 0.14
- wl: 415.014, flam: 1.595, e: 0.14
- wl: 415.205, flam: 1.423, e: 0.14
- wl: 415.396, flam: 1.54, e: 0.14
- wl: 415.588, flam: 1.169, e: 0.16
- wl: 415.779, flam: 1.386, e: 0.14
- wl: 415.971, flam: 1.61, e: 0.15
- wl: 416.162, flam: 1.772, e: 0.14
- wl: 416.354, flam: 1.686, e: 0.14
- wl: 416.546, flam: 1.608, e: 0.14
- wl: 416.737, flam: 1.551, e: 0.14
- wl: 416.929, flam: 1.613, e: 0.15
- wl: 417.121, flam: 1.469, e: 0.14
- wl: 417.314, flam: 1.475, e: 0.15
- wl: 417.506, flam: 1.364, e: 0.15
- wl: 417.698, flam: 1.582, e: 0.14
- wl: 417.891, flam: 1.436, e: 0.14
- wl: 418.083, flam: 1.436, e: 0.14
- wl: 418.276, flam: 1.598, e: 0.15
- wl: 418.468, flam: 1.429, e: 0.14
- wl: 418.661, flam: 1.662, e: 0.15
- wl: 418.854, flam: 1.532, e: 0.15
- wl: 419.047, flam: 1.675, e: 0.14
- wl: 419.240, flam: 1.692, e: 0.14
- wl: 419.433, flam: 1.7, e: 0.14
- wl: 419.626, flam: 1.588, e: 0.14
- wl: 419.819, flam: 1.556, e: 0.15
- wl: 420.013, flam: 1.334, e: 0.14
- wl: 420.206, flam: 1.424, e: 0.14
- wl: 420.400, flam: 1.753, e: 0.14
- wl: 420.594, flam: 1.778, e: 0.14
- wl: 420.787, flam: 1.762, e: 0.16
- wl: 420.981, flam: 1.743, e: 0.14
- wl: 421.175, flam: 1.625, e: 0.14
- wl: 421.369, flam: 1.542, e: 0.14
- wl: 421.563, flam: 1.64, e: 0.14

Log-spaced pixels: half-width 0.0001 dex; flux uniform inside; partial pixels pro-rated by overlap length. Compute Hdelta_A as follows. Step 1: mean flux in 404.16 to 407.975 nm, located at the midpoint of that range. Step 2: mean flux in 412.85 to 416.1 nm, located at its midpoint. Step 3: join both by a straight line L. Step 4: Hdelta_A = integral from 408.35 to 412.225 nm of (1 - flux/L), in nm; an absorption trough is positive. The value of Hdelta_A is -0.23 nm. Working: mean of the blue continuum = 1.58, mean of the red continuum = 1.52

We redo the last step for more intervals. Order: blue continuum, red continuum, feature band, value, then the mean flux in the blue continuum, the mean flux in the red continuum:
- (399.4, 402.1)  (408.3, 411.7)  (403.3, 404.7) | 0.135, 1.67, 1.65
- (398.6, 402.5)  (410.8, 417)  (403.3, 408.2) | 0.155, 1.65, 1.57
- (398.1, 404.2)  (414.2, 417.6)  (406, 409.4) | -0.189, 1.6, 1.52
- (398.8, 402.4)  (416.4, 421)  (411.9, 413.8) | 0.063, 1.66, 1.57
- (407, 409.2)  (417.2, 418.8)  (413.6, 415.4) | 0.000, 1.65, 1.5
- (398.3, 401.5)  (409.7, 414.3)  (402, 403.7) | -0.106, 1.58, 1.58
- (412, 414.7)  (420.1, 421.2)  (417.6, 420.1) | 0.142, 1.55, 1.68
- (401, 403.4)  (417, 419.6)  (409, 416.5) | 0.068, 1.7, 1.54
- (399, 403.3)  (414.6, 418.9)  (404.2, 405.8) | 0.063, 1.67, 1.52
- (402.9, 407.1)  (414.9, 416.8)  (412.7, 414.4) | -0.024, 1.57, 1.53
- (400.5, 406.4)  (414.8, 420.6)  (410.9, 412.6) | -0.065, 1.6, 1.54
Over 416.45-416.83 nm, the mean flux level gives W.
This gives 1.58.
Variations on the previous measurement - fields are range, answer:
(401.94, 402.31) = 1.83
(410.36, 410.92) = 1.51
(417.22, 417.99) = 1.46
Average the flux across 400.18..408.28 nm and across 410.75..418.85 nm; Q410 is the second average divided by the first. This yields 0.96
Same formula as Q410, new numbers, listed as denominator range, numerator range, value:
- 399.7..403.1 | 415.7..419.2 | 0.91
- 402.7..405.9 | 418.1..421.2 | 1.02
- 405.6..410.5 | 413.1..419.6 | 0.95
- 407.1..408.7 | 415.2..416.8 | 0.96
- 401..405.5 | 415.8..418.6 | 0.95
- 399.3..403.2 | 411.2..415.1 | 0.94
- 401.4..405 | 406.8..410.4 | 1.01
